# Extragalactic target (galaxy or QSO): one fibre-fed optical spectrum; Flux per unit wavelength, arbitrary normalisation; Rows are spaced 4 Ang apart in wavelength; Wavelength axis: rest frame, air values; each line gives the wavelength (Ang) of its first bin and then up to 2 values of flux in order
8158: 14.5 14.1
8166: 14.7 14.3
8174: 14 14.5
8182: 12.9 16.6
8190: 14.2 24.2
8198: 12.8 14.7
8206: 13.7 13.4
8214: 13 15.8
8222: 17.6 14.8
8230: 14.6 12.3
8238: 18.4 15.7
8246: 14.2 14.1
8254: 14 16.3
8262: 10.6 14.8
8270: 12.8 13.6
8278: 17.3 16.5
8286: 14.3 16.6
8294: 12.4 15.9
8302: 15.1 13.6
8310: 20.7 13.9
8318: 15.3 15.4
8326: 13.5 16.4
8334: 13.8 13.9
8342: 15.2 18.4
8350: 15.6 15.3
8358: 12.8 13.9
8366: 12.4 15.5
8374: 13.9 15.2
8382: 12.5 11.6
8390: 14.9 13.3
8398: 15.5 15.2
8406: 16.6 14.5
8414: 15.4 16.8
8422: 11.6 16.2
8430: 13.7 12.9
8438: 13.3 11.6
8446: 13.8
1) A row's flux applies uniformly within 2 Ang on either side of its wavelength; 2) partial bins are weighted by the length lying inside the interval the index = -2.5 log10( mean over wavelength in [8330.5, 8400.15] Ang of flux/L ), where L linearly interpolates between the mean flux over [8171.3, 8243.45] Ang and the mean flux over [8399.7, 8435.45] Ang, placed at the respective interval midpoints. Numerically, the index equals 0.04 mag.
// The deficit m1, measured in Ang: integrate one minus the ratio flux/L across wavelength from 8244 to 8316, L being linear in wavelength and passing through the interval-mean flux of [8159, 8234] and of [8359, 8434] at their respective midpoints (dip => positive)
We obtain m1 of -0.77 Ang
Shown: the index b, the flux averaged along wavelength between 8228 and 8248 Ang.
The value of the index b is 15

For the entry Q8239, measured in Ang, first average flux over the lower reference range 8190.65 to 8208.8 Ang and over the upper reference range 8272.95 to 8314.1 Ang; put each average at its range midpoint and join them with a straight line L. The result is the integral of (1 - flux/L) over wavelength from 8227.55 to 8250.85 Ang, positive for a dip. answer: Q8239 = 1.4 Ang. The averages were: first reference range 16.1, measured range 14.9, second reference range 15.6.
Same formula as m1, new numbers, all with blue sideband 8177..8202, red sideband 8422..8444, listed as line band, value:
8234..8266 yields 1.3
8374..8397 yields 0.4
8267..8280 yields 0.3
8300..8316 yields -1.3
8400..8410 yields -1.4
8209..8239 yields 1.1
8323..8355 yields -2.1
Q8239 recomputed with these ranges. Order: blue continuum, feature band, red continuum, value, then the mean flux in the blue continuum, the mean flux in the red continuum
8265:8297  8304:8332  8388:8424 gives -1.34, 14.8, 14.9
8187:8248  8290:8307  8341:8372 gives 0.56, 15.3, 14.9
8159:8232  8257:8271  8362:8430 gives 1.23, 15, 14.4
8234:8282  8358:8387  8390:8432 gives 2.43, 14.7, 14.9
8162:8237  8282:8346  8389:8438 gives -1.89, 14.9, 14.7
